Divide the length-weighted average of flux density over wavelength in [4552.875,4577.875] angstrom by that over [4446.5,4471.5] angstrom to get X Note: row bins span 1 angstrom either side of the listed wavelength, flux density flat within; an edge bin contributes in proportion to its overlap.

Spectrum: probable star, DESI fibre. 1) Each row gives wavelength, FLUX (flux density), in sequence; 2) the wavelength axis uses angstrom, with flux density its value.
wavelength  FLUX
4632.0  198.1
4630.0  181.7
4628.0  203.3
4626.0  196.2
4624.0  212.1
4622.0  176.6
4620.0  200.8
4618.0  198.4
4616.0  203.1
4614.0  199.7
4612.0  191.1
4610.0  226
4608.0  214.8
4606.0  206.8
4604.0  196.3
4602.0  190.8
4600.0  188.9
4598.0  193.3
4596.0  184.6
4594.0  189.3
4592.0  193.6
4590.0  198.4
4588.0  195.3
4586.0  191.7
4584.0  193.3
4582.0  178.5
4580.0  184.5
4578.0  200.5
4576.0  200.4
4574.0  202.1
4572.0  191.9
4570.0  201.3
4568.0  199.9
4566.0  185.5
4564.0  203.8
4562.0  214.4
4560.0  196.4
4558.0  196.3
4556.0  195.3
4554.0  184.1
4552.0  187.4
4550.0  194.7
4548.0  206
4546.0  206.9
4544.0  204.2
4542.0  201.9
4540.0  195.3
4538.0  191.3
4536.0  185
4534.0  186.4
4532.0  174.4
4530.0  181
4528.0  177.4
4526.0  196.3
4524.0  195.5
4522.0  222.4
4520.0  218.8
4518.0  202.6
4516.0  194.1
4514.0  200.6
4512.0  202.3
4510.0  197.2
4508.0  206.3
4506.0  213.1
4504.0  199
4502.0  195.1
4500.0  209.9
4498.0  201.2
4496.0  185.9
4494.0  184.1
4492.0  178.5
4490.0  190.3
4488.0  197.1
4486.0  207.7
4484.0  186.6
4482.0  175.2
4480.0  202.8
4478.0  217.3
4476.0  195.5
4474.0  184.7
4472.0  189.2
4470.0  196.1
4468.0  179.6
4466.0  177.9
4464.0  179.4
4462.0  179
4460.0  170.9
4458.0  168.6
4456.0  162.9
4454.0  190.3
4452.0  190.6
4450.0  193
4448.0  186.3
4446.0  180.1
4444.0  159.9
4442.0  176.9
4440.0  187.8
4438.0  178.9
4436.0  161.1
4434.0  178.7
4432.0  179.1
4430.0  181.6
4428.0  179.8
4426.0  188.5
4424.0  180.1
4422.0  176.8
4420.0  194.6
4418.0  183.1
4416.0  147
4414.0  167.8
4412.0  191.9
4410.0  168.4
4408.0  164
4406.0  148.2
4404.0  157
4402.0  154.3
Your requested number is 1.09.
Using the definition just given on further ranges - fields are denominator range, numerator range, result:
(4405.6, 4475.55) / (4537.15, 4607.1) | 1.10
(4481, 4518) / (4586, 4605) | 0.98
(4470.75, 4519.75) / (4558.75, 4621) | 1.00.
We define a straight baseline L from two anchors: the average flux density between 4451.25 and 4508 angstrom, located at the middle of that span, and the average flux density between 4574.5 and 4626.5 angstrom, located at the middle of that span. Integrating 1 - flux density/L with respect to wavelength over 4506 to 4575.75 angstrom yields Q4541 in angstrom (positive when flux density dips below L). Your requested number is -1.5 angstrom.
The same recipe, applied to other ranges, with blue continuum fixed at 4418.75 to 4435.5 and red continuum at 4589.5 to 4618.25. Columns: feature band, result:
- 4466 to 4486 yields -0.6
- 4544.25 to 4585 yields -0.3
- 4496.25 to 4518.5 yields -1.4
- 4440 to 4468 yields 0.9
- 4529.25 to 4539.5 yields 0.4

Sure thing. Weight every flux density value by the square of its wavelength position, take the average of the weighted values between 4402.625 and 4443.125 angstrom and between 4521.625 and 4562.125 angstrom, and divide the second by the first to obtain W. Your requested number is 1.2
